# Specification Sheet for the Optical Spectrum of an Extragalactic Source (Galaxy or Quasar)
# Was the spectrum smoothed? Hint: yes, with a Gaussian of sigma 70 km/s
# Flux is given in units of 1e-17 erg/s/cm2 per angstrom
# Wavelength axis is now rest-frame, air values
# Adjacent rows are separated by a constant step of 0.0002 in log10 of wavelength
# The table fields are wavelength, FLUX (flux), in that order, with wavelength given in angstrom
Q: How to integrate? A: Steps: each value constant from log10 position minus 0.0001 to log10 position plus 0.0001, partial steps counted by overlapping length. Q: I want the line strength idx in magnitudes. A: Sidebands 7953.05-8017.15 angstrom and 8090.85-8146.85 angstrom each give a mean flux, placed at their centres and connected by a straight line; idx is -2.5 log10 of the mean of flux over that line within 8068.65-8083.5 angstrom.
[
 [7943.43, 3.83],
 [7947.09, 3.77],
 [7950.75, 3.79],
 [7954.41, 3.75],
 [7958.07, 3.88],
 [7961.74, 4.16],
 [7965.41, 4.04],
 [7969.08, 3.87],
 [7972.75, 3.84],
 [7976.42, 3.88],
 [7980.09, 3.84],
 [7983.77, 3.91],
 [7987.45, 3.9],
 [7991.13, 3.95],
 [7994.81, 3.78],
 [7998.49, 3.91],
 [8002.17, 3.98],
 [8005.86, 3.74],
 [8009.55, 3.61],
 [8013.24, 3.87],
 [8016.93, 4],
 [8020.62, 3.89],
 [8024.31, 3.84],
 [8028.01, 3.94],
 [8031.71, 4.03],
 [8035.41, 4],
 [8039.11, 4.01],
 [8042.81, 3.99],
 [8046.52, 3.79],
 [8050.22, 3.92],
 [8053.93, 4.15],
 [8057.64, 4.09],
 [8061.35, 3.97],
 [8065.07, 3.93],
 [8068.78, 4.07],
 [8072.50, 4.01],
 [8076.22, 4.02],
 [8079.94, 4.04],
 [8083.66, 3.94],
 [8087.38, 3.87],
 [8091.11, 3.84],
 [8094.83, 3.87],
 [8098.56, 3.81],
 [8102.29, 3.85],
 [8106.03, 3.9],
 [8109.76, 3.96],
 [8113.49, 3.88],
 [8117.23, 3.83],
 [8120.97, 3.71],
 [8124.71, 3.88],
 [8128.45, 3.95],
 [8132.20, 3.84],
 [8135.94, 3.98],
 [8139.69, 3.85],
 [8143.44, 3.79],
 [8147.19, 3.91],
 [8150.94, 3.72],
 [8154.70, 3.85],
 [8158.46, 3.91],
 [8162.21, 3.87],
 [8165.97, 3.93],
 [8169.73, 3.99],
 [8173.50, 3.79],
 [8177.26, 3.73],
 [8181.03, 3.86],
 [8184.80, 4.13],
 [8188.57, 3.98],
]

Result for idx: -0.04 mag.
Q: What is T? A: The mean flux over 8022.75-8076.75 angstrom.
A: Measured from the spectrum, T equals 3.98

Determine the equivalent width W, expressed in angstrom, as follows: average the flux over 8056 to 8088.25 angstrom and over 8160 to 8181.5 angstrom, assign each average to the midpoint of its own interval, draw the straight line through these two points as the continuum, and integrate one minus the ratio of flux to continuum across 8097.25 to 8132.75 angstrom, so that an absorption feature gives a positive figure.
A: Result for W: 0.7 angstrom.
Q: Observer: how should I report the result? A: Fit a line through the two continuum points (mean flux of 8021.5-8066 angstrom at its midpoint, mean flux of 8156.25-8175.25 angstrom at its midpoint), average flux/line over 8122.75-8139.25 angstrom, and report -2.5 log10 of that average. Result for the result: 0.003 mag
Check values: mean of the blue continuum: 3.97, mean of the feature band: 3.91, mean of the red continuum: 3.9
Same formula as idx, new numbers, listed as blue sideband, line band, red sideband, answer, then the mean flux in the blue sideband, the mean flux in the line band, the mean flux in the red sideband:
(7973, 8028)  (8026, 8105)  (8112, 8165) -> -0.03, 3.87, 3.96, 3.86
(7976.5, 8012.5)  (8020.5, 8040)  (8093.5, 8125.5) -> -0.03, 3.85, 3.95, 3.85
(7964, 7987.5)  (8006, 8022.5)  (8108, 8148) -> 0.02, 3.89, 3.83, 3.87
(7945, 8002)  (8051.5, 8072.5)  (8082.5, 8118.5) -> -0.04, 3.89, 4.03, 3.87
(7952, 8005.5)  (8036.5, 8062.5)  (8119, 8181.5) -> -0.03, 3.9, 3.99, 3.86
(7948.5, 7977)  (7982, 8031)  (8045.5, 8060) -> 0.02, 3.9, 3.87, 4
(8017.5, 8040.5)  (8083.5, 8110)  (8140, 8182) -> 0.01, 3.95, 3.87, 3.85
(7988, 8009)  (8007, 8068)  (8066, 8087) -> 0.00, 3.86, 3.94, 4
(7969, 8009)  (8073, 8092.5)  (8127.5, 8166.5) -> -0.02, 3.86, 3.95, 3.87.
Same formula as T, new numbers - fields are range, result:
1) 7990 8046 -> 3.9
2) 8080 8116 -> 3.89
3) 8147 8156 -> 3.81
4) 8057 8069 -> 4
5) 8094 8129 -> 3.86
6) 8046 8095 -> 3.97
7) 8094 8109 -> 3.86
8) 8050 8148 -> 3.92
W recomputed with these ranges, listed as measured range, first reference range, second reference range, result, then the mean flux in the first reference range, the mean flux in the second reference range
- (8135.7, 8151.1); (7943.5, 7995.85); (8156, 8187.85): 0.2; 3.88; 3.9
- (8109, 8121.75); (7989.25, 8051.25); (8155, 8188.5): 0.2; 3.9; 3.9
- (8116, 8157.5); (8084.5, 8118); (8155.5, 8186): 0.4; 3.87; 3.89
